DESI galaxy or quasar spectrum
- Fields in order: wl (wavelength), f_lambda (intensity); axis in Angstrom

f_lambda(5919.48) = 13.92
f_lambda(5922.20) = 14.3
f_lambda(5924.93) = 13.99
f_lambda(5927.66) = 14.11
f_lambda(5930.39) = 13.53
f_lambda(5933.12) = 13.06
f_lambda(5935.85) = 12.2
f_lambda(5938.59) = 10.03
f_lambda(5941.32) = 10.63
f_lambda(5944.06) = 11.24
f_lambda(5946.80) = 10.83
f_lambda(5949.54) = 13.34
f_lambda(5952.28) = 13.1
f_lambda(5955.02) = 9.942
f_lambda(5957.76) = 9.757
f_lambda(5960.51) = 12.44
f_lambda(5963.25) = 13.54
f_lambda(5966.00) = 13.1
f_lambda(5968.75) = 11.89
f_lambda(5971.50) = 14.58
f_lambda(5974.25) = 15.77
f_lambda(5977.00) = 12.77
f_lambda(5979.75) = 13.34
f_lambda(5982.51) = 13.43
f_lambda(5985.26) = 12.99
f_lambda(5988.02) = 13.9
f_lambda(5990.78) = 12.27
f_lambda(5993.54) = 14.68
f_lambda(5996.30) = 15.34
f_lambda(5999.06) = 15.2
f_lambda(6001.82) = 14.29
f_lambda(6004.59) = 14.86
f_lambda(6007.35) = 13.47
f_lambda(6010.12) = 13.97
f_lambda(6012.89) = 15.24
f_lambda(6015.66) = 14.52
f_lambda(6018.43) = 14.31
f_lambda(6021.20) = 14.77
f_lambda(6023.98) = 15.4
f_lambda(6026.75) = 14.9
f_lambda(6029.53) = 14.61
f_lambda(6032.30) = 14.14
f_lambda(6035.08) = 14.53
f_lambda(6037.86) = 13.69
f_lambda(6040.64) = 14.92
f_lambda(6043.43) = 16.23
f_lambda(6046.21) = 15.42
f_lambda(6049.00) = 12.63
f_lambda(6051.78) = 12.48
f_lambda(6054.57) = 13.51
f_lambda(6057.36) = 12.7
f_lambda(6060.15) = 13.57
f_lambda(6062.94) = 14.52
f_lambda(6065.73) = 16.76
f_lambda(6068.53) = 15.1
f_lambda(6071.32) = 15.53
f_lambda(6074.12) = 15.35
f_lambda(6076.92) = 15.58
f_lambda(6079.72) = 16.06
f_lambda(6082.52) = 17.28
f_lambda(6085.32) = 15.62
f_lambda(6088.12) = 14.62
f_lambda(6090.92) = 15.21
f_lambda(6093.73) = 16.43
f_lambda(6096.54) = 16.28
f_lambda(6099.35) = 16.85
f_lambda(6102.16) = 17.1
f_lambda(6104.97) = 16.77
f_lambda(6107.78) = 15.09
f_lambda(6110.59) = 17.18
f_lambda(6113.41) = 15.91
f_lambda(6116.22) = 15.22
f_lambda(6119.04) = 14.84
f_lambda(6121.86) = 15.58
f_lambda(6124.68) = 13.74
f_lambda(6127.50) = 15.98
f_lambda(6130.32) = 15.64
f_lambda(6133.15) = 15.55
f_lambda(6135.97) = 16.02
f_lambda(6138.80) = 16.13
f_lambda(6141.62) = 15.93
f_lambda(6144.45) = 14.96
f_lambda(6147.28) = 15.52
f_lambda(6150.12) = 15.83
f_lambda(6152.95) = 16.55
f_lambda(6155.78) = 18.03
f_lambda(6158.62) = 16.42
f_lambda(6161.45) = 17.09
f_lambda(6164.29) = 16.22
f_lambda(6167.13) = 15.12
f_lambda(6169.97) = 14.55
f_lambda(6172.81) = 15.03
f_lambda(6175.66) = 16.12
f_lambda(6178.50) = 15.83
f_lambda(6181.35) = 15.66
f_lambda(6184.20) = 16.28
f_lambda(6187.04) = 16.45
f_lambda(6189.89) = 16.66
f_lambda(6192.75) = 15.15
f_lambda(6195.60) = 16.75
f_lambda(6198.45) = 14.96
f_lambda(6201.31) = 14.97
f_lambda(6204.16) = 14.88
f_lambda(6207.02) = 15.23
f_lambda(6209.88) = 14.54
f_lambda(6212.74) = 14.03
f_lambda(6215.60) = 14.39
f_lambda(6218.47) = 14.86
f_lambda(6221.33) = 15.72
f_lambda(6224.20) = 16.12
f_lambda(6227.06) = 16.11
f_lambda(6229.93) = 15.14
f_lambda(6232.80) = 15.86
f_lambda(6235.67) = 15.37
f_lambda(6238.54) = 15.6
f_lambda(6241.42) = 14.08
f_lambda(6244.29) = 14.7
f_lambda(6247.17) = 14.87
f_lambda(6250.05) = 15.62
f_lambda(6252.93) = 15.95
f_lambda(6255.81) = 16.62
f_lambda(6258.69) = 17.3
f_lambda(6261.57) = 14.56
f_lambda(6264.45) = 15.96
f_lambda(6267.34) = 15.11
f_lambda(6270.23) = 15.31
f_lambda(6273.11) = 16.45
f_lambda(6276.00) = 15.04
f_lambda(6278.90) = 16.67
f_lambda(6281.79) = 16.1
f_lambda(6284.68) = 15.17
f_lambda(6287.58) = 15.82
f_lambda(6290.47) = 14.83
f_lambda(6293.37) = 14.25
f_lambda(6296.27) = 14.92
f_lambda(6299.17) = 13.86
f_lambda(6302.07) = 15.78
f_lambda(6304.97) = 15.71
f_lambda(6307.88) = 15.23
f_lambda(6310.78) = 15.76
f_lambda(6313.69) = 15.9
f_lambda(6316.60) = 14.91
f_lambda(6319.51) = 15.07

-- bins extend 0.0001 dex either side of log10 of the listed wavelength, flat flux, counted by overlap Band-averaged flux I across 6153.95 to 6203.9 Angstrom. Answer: 15.9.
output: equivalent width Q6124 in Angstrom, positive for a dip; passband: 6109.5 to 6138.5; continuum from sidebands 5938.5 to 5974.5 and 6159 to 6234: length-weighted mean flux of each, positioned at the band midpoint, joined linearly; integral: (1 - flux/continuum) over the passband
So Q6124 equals -2.1 Angstrom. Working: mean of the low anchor 12.1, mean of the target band 15.6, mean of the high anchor 15.5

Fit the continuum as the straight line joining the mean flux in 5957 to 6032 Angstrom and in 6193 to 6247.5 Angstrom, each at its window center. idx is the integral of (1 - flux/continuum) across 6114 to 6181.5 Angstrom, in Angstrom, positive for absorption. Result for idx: -4.4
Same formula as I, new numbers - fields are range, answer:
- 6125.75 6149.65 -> 15.7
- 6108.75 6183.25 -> 15.8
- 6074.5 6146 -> 15.8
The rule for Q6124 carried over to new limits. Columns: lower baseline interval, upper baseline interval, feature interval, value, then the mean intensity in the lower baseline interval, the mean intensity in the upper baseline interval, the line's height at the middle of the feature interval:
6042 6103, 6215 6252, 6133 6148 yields -0.5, 15.2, 15.3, 15.2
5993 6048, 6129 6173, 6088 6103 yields -0.7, 14.7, 15.9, 15.4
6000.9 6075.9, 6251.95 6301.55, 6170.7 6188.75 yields -0.9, 14.5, 15.5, 15.1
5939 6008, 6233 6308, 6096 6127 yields -3.8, 13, 15.4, 14.1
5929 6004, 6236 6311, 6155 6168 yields -1.9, 12.9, 15.4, 14.5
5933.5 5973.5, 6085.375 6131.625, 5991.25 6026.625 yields -3.4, 12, 15.8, 13.3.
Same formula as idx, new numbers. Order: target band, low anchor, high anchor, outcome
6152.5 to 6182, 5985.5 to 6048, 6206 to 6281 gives -1.79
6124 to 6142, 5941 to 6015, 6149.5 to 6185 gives -0.09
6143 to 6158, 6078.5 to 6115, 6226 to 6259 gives -0.23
